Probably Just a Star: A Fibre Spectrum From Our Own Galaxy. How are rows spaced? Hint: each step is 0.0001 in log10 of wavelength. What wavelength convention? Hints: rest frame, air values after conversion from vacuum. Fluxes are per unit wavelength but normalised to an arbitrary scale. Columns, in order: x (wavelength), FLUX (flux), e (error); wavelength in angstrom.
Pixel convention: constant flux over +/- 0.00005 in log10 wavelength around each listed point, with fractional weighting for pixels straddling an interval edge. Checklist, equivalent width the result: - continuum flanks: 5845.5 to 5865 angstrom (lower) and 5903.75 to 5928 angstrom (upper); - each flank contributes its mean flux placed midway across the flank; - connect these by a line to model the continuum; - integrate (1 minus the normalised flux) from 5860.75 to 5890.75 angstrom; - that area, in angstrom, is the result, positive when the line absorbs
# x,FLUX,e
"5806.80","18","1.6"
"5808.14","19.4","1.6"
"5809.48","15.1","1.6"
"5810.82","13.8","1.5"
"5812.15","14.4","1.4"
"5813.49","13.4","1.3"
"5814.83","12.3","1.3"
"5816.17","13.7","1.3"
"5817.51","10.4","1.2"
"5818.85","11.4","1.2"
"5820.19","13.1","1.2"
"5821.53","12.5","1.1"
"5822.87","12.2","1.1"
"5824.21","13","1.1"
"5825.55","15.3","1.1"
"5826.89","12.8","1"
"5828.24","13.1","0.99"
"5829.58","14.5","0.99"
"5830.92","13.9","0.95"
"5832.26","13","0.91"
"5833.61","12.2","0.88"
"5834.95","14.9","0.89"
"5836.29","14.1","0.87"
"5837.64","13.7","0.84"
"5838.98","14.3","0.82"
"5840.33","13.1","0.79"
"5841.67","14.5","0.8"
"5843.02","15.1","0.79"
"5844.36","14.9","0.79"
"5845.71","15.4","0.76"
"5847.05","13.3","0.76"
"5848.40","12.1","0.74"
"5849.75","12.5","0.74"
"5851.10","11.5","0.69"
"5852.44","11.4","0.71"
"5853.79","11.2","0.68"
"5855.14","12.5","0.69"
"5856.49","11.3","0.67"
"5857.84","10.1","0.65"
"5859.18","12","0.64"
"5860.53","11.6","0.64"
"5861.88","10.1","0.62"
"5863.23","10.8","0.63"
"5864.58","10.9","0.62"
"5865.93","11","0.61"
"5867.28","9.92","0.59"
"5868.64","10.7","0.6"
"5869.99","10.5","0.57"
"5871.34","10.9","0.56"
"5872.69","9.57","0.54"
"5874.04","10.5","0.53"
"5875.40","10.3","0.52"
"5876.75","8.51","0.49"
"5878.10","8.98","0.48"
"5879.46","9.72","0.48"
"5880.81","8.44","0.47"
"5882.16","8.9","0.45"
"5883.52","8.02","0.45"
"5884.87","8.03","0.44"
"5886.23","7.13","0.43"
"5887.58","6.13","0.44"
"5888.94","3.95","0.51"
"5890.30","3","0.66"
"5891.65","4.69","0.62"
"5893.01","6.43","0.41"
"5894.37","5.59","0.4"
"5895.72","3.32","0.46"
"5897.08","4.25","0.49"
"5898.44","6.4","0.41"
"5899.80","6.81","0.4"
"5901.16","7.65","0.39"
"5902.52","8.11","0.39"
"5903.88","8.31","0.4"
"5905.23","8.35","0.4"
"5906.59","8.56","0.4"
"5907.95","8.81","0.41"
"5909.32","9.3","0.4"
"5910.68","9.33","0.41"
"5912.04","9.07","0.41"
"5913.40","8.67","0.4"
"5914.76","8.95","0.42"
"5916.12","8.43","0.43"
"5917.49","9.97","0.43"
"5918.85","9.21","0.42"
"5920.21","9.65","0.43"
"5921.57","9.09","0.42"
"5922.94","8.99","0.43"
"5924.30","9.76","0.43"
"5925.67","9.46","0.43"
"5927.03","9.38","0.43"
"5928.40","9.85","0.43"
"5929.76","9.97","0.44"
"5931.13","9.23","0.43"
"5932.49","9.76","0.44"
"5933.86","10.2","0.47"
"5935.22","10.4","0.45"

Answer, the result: 5.22 angstrom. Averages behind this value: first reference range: 11.7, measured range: 8.99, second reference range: 9.1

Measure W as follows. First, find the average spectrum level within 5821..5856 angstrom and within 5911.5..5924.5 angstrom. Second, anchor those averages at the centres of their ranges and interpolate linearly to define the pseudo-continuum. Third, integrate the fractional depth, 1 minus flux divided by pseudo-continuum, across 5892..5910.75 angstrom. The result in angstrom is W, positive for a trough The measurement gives 5.4 angstrom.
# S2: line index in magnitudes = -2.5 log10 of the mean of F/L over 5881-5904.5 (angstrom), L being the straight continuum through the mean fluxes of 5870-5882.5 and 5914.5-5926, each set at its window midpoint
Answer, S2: 0.44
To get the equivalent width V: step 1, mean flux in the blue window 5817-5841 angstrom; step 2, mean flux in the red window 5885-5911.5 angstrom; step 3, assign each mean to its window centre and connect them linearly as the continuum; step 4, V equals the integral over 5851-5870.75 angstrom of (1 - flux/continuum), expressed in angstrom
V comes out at -1.59 angstrom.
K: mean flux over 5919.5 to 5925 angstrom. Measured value 9.37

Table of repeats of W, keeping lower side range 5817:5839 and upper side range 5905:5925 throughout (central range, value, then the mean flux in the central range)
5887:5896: 4.78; 4.78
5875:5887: 2.35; 8.62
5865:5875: 0.68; 10.4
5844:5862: -0.18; 12.1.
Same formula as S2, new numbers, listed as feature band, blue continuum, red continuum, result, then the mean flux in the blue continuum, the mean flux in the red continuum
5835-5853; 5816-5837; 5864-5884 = -0.14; 13.1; 9.8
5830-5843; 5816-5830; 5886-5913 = -0.18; 12.9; 6.78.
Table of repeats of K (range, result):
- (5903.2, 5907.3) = 8.43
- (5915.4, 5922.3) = 9.26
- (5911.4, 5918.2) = 9.02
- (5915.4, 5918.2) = 9.19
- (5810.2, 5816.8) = 13.5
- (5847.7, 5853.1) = 11.9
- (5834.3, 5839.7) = 14.2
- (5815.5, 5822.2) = 12.2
